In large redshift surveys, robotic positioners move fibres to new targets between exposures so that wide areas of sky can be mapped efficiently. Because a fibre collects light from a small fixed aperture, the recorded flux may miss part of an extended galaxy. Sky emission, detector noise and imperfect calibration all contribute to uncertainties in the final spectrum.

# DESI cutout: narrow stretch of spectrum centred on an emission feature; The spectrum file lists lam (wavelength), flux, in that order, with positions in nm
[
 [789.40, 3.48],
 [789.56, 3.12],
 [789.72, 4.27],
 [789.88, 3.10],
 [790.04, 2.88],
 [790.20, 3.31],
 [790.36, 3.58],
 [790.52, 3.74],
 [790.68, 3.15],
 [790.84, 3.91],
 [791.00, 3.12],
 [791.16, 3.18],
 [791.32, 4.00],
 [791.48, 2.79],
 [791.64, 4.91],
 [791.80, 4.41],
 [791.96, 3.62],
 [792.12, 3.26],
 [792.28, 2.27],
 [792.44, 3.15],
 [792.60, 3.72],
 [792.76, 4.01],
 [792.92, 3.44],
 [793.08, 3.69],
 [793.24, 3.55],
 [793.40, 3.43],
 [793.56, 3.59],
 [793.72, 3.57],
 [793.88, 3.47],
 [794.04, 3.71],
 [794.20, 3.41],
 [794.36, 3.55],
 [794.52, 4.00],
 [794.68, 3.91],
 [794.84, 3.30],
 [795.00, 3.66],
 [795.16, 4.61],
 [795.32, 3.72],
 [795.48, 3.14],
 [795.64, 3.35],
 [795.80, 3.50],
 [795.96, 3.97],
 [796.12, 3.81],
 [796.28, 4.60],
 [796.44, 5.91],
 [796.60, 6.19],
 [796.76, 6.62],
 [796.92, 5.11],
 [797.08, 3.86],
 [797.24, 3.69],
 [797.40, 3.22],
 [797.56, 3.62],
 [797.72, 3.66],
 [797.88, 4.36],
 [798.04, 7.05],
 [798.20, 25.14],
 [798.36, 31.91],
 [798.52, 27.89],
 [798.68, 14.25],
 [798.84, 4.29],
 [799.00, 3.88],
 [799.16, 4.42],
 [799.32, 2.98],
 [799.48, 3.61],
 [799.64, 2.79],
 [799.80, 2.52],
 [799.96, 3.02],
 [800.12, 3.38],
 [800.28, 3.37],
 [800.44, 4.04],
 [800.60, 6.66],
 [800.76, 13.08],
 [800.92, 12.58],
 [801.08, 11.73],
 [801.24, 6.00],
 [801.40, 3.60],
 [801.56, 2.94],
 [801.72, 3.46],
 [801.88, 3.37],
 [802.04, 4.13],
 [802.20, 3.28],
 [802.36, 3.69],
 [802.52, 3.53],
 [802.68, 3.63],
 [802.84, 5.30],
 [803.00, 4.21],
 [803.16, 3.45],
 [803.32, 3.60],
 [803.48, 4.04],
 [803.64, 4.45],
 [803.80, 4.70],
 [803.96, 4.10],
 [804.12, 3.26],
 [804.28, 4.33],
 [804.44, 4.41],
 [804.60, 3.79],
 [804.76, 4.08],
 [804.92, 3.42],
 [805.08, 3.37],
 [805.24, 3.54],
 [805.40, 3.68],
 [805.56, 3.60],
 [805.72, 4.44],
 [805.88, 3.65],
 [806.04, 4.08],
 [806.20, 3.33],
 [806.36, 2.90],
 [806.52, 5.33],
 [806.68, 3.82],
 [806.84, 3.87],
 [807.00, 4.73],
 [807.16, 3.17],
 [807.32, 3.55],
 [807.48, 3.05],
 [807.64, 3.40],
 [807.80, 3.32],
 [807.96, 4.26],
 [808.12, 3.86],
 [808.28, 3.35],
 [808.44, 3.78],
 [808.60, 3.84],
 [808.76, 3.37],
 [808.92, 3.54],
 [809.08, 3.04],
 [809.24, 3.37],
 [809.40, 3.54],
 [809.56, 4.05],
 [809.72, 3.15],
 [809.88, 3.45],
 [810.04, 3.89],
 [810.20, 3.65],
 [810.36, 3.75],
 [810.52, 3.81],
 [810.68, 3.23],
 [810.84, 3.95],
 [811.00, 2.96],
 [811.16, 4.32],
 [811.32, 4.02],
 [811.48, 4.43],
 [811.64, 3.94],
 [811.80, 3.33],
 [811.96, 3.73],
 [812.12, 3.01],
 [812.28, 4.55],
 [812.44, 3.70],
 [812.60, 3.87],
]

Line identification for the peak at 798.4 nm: H-alpha 6563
